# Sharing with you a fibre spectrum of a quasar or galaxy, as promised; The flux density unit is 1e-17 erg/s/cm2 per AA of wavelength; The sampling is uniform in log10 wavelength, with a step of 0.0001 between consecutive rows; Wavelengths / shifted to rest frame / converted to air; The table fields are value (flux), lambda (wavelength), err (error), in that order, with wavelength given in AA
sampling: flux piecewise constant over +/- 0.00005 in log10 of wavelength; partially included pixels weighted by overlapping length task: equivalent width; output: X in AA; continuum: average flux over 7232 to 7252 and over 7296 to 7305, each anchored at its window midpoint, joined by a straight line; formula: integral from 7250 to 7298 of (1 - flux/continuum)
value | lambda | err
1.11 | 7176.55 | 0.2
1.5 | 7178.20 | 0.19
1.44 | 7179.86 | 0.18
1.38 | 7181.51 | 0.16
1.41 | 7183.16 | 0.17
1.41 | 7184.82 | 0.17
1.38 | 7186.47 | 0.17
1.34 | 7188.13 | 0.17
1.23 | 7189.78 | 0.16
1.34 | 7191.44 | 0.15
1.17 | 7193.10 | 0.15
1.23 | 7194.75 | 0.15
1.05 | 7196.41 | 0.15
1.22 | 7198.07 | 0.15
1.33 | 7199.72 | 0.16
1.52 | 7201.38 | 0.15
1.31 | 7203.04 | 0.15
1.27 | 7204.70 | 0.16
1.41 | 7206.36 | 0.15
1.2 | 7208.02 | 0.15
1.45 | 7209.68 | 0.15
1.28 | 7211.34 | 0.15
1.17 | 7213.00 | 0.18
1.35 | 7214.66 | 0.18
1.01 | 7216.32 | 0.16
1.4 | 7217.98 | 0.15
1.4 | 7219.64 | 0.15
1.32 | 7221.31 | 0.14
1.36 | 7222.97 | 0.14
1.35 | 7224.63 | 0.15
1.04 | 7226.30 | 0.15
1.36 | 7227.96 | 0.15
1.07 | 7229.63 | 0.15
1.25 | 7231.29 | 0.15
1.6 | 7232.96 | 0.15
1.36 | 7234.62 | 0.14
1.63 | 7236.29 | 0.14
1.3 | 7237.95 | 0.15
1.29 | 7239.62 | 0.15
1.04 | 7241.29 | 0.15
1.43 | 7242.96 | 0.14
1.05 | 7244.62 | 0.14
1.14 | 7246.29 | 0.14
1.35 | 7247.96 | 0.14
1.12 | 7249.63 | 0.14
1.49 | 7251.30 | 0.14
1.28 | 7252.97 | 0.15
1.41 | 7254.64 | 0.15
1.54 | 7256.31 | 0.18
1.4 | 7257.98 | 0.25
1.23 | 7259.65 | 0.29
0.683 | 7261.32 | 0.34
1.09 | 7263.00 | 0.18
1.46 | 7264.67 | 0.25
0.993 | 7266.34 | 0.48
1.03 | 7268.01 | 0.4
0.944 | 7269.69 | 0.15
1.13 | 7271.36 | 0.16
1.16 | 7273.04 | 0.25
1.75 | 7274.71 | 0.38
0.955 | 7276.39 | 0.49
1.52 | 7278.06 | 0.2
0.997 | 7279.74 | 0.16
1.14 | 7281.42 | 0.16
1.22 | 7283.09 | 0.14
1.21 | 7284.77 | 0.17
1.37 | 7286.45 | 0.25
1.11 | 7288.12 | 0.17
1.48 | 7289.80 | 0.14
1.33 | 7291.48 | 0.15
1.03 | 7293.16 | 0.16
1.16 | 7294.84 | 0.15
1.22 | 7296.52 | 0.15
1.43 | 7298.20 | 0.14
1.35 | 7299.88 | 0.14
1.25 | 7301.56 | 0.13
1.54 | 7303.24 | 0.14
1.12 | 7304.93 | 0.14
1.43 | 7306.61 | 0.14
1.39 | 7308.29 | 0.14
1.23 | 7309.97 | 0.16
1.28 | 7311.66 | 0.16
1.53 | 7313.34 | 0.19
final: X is 3.6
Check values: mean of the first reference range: 1.31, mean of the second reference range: 1.34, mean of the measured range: 1.23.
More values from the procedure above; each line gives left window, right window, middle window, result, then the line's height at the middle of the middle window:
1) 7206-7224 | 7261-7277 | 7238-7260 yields -1.76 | 1.2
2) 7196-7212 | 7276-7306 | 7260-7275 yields 1.76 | 1.27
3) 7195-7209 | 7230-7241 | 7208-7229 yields 0.70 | 1.33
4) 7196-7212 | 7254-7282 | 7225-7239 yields -0.71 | 1.26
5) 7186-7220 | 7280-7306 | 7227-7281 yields 0.90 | 1.27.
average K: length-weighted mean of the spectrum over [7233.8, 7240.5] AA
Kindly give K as 1.39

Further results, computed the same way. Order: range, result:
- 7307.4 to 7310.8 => 1.31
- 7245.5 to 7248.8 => 1.25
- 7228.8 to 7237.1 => 1.38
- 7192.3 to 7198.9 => 1.17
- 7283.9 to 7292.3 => 1.3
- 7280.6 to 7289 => 1.21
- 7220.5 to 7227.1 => 1.27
